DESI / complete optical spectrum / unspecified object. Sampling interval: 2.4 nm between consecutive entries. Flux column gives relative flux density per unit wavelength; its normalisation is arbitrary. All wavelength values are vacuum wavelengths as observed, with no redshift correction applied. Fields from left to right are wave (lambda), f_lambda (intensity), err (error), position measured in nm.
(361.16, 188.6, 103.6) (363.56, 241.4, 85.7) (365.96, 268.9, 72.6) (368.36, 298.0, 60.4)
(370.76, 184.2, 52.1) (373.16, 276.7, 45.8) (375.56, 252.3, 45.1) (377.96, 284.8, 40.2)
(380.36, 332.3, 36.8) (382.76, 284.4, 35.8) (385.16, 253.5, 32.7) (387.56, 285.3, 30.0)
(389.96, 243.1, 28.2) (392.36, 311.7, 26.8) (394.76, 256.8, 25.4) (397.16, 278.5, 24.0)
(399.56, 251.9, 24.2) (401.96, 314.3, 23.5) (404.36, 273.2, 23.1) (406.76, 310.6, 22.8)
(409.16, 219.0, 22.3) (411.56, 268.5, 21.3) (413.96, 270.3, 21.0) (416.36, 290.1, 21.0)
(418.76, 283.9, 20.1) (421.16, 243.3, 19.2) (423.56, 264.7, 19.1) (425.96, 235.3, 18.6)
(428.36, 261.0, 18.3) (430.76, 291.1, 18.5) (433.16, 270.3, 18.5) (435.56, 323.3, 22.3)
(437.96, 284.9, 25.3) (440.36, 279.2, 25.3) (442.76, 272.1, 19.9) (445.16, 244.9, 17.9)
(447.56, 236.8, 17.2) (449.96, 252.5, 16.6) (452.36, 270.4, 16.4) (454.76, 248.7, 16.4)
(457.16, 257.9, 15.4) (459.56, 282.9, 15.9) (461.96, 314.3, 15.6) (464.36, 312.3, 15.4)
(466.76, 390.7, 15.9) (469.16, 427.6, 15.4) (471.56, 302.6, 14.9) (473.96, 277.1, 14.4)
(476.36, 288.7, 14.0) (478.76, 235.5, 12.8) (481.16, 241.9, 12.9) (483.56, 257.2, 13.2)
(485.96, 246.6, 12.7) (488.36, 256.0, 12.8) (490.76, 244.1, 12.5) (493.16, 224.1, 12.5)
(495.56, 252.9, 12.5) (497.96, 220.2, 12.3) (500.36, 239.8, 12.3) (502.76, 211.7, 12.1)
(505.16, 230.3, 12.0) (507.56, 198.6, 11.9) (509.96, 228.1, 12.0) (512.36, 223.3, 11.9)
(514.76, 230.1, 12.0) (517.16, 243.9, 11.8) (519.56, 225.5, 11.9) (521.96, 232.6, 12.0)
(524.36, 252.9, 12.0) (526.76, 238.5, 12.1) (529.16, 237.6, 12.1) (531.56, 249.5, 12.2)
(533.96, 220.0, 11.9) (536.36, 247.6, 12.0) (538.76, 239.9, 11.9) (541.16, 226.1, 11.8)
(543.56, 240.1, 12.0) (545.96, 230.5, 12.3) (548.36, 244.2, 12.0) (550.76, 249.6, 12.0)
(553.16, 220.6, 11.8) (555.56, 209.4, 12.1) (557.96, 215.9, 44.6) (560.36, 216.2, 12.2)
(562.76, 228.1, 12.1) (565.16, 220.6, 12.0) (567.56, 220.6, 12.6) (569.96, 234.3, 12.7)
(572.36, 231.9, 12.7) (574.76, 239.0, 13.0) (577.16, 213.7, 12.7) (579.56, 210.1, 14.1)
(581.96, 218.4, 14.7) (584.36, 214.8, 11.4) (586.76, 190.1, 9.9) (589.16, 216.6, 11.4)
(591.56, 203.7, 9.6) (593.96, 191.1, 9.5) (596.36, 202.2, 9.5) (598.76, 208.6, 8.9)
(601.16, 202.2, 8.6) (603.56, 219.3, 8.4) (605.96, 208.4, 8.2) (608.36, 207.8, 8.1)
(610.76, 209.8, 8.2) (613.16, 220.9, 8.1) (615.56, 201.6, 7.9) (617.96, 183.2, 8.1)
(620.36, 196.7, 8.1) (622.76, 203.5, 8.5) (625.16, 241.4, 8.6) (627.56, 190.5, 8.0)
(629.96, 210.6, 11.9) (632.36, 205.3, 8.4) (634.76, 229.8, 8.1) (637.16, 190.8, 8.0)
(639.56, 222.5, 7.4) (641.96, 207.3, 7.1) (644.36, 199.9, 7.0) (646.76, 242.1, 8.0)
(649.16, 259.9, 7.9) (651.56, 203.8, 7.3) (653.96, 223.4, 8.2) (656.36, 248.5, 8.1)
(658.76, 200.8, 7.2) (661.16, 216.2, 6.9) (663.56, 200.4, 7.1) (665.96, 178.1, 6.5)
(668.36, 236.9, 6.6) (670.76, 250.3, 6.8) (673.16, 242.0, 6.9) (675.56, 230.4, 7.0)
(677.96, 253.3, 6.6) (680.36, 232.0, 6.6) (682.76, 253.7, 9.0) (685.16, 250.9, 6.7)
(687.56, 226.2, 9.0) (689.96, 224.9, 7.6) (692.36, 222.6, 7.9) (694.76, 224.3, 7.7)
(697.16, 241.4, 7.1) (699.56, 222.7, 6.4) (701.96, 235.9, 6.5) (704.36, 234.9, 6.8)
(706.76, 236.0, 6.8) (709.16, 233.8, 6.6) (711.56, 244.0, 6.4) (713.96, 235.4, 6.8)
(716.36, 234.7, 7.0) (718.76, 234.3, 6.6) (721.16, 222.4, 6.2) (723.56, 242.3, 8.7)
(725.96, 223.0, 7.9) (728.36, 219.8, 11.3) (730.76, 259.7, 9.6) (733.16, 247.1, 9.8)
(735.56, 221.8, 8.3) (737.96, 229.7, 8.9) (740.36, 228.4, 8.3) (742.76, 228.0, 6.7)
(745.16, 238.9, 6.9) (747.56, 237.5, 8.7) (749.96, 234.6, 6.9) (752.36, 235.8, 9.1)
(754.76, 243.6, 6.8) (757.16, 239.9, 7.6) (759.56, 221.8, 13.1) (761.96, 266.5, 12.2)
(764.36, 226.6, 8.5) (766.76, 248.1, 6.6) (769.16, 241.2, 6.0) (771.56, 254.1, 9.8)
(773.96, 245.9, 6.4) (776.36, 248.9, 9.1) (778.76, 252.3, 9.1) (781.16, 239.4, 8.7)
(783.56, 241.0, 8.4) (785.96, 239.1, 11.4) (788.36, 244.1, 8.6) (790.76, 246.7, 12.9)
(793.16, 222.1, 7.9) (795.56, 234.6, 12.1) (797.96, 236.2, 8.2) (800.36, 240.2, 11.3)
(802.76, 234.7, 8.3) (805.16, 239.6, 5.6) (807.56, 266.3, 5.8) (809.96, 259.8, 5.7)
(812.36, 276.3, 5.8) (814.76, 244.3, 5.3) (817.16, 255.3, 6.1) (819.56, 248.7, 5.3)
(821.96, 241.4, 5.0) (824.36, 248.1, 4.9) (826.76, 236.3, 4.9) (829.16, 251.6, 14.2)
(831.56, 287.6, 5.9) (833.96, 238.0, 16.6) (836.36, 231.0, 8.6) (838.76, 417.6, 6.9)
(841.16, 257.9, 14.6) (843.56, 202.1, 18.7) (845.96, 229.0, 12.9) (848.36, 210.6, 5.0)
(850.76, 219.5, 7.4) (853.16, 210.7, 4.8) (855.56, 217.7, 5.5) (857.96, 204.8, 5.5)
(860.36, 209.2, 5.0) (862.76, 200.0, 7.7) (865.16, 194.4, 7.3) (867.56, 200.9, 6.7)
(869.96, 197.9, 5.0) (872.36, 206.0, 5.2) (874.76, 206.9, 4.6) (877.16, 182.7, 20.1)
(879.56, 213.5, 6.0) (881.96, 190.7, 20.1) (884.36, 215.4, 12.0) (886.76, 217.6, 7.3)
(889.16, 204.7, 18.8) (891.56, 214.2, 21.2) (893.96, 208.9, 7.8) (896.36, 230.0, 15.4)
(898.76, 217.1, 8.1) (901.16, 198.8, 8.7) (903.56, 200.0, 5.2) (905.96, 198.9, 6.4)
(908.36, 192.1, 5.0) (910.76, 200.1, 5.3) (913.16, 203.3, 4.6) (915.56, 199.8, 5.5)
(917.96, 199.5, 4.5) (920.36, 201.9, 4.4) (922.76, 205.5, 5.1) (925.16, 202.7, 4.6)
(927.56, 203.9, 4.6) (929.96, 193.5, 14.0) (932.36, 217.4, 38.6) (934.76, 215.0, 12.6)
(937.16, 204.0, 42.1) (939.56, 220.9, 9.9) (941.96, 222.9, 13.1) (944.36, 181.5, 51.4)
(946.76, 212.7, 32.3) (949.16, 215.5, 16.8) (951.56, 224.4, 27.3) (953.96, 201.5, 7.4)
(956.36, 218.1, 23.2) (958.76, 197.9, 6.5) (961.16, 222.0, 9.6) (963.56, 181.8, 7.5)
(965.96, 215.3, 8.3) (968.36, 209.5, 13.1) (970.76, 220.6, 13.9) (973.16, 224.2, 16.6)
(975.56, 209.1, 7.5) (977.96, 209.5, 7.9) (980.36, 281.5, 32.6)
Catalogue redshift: 0.676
